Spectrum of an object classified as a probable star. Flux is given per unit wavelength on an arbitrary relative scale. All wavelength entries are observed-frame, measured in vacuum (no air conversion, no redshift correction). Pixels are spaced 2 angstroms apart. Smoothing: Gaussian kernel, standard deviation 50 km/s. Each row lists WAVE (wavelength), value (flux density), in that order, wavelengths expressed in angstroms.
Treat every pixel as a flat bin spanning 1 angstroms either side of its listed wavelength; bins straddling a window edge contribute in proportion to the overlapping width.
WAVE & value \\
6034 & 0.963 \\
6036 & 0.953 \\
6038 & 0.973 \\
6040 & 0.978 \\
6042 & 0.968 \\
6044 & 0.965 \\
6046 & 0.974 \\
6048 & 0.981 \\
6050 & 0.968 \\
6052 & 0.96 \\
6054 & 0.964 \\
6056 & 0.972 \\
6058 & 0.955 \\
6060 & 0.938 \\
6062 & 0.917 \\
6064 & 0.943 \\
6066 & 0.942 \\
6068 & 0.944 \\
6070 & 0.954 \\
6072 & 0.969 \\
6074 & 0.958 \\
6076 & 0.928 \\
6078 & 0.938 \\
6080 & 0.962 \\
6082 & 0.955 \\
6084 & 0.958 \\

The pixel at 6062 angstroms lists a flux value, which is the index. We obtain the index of 0.917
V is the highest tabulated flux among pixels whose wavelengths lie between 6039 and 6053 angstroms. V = 0.981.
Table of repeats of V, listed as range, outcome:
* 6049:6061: 0.972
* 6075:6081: 0.962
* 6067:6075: 0.969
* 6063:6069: 0.944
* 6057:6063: 0.955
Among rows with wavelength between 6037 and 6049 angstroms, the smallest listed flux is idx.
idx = 0.965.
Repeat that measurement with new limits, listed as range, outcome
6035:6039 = 0.953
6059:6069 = 0.917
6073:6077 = 0.928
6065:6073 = 0.942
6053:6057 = 0.964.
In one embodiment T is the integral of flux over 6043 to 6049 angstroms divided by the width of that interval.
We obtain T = 0.973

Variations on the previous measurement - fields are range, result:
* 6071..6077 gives 0.952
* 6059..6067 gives 0.935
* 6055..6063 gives 0.945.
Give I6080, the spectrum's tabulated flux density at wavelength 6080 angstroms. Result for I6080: 0.962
